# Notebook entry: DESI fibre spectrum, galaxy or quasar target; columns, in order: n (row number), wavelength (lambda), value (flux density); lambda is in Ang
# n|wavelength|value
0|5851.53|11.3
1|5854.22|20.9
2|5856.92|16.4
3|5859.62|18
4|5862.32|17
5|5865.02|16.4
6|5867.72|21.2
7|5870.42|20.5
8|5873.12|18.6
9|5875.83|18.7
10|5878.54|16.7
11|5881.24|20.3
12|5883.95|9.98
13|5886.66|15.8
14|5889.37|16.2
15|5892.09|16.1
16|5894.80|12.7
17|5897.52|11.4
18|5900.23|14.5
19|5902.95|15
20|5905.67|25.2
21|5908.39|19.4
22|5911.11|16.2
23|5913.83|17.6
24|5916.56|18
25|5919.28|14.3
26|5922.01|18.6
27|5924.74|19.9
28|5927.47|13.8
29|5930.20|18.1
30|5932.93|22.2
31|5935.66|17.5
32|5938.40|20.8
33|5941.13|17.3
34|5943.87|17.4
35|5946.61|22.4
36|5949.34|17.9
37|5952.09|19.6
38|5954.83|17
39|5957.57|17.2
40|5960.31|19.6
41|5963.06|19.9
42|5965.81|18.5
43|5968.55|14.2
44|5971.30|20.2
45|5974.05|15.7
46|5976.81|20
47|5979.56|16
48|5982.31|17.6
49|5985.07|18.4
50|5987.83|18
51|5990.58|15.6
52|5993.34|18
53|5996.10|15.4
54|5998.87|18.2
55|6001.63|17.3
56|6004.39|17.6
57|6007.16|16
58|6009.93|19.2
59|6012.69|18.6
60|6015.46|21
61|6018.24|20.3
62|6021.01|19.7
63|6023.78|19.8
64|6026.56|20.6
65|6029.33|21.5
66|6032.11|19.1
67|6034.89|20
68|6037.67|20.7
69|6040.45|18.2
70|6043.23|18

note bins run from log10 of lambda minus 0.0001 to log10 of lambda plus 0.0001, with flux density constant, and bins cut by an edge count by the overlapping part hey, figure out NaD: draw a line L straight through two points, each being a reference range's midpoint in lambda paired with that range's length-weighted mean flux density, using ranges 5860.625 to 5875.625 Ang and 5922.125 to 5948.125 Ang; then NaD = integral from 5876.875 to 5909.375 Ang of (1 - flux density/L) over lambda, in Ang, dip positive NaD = 4.6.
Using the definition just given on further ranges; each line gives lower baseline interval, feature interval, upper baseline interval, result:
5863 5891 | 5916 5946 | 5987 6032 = -0.36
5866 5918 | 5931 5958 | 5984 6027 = -2.06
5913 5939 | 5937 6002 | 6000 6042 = 1.98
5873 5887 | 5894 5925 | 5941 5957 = 1.06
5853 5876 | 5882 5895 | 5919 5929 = 2.44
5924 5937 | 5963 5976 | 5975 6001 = 0.08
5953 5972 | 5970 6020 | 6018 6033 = 3.13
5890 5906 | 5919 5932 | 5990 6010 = -1.33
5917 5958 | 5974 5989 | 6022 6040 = 1.09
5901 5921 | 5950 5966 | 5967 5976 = -1.37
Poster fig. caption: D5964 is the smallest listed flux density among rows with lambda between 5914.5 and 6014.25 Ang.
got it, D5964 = 13.8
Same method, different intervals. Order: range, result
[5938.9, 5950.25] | 17.3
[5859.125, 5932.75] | 9.98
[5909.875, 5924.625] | 14.3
